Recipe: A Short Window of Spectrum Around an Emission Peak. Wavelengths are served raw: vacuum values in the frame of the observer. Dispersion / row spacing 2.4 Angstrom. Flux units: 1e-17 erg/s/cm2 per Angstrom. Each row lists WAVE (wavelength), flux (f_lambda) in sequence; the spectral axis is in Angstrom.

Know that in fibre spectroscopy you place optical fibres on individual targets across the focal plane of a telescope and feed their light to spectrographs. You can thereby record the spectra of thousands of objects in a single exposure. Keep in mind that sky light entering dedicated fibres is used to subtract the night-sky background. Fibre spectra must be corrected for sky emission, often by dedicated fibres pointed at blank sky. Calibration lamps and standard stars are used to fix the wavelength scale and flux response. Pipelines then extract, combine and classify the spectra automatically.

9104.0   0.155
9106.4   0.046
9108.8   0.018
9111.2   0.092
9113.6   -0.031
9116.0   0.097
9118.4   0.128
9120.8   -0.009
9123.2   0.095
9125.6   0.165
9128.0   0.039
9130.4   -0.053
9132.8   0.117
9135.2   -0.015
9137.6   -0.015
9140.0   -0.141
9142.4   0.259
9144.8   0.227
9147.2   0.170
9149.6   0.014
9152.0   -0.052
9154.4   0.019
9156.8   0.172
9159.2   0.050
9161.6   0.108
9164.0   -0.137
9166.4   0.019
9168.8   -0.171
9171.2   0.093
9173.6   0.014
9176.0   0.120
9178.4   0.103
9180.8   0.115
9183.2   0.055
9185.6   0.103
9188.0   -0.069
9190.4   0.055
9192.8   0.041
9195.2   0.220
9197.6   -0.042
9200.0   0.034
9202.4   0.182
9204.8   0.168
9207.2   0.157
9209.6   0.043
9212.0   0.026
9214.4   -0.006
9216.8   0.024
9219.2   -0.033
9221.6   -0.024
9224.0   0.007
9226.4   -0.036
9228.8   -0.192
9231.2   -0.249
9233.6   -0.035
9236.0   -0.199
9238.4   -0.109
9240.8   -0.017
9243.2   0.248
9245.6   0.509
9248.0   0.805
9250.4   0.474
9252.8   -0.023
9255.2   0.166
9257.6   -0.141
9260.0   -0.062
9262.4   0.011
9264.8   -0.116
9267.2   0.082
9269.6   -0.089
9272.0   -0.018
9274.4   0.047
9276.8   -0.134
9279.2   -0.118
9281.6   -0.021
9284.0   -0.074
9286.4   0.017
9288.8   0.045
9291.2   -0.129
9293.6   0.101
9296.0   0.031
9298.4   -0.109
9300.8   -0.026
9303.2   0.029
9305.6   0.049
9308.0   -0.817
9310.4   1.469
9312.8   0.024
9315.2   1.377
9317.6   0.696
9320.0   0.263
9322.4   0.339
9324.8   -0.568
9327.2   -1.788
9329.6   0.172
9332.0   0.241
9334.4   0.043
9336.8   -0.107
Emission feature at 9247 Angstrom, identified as H-gamma 4340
